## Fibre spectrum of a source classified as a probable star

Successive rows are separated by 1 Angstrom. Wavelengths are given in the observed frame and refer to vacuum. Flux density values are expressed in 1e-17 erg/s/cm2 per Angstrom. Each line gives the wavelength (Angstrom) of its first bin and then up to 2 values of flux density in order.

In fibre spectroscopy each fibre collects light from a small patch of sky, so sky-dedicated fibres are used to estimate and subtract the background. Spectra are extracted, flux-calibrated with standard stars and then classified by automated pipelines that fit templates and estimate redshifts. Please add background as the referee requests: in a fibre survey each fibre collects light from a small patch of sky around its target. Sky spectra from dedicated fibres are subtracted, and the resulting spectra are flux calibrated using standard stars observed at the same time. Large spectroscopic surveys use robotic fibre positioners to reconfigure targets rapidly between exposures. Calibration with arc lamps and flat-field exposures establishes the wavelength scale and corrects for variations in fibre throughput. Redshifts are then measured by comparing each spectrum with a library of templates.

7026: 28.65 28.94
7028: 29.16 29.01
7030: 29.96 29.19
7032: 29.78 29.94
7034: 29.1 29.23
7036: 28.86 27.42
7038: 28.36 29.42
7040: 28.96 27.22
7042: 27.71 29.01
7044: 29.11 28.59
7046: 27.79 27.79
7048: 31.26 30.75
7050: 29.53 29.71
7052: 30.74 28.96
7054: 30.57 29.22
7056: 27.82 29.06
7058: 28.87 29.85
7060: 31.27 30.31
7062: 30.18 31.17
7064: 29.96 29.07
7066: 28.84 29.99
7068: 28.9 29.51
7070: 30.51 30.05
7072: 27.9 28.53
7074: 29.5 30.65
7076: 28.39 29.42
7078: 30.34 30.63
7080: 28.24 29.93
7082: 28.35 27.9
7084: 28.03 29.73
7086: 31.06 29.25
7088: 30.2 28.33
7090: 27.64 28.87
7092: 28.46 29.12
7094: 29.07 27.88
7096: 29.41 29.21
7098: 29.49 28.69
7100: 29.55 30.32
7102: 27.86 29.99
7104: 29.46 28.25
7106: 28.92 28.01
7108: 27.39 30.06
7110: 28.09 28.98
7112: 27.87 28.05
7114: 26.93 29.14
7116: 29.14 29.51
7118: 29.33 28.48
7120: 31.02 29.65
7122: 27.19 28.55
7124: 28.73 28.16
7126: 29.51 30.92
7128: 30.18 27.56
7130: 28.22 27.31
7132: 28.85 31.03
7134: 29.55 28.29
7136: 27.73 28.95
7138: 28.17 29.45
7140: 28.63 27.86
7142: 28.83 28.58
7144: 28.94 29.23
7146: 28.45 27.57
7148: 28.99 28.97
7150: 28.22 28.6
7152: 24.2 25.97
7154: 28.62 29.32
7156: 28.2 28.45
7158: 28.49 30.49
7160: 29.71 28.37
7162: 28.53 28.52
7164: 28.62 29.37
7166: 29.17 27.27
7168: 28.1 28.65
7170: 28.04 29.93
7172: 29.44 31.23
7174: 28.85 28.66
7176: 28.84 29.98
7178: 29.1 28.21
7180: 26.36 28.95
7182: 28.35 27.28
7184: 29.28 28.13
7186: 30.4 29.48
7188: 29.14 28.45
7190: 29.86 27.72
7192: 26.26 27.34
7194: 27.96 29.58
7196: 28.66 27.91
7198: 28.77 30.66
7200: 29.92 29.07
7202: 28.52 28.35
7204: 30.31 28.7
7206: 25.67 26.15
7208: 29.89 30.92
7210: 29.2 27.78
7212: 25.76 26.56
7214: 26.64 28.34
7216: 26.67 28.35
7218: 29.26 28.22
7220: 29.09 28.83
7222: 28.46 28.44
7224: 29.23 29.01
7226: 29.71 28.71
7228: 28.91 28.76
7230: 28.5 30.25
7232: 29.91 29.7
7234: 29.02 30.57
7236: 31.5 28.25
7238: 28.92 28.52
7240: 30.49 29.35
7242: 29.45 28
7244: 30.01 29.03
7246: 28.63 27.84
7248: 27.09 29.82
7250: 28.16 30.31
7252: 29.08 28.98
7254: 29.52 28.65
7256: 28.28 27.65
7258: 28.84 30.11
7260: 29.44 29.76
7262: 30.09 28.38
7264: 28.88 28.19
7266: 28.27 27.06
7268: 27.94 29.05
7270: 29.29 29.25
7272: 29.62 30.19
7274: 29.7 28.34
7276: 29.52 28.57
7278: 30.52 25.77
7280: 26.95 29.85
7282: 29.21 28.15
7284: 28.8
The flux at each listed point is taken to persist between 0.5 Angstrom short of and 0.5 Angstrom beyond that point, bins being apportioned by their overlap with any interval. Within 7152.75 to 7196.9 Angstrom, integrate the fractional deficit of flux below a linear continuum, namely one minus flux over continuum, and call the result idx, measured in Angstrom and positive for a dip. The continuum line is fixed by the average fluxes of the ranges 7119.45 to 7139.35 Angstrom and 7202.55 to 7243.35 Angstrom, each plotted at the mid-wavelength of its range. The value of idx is 0.3 Angstrom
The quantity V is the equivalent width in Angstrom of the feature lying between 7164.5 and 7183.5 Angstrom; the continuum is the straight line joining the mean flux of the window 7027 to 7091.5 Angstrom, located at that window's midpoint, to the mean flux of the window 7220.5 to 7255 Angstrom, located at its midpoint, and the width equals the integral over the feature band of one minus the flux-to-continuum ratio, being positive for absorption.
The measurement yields 0.3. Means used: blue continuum 29.3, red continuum 29.1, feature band 28.7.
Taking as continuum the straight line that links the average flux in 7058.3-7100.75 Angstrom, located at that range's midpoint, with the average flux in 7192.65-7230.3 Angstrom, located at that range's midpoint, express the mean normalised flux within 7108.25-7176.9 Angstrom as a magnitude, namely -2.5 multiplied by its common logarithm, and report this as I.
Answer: 0.01 mag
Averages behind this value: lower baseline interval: 29.4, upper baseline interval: 28.5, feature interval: 28.7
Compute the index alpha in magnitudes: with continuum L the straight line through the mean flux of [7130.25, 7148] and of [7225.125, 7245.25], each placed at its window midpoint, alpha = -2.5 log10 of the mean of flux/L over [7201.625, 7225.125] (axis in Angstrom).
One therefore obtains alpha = 0.04 mag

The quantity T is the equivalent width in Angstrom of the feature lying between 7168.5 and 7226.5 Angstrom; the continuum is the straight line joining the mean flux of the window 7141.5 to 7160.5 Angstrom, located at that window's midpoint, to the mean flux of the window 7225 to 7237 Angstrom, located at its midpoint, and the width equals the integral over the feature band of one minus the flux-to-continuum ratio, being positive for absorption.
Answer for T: 0.9 Angstrom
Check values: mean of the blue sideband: 28.4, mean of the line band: 28.6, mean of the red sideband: 29.5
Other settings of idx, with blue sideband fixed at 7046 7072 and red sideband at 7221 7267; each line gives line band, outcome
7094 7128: 0.7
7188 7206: 0.4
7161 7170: 0.3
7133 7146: 0.3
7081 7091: 0.2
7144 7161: 0.6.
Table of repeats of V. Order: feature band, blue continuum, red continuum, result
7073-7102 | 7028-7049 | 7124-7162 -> -0.39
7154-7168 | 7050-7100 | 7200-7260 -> 0.13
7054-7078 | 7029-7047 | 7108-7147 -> -0.65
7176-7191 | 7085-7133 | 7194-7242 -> 0.05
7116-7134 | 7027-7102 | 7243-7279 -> 0.04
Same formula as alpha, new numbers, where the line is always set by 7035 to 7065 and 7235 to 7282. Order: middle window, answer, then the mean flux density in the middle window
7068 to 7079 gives -0.01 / 29.5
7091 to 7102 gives 0.01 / 29.1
